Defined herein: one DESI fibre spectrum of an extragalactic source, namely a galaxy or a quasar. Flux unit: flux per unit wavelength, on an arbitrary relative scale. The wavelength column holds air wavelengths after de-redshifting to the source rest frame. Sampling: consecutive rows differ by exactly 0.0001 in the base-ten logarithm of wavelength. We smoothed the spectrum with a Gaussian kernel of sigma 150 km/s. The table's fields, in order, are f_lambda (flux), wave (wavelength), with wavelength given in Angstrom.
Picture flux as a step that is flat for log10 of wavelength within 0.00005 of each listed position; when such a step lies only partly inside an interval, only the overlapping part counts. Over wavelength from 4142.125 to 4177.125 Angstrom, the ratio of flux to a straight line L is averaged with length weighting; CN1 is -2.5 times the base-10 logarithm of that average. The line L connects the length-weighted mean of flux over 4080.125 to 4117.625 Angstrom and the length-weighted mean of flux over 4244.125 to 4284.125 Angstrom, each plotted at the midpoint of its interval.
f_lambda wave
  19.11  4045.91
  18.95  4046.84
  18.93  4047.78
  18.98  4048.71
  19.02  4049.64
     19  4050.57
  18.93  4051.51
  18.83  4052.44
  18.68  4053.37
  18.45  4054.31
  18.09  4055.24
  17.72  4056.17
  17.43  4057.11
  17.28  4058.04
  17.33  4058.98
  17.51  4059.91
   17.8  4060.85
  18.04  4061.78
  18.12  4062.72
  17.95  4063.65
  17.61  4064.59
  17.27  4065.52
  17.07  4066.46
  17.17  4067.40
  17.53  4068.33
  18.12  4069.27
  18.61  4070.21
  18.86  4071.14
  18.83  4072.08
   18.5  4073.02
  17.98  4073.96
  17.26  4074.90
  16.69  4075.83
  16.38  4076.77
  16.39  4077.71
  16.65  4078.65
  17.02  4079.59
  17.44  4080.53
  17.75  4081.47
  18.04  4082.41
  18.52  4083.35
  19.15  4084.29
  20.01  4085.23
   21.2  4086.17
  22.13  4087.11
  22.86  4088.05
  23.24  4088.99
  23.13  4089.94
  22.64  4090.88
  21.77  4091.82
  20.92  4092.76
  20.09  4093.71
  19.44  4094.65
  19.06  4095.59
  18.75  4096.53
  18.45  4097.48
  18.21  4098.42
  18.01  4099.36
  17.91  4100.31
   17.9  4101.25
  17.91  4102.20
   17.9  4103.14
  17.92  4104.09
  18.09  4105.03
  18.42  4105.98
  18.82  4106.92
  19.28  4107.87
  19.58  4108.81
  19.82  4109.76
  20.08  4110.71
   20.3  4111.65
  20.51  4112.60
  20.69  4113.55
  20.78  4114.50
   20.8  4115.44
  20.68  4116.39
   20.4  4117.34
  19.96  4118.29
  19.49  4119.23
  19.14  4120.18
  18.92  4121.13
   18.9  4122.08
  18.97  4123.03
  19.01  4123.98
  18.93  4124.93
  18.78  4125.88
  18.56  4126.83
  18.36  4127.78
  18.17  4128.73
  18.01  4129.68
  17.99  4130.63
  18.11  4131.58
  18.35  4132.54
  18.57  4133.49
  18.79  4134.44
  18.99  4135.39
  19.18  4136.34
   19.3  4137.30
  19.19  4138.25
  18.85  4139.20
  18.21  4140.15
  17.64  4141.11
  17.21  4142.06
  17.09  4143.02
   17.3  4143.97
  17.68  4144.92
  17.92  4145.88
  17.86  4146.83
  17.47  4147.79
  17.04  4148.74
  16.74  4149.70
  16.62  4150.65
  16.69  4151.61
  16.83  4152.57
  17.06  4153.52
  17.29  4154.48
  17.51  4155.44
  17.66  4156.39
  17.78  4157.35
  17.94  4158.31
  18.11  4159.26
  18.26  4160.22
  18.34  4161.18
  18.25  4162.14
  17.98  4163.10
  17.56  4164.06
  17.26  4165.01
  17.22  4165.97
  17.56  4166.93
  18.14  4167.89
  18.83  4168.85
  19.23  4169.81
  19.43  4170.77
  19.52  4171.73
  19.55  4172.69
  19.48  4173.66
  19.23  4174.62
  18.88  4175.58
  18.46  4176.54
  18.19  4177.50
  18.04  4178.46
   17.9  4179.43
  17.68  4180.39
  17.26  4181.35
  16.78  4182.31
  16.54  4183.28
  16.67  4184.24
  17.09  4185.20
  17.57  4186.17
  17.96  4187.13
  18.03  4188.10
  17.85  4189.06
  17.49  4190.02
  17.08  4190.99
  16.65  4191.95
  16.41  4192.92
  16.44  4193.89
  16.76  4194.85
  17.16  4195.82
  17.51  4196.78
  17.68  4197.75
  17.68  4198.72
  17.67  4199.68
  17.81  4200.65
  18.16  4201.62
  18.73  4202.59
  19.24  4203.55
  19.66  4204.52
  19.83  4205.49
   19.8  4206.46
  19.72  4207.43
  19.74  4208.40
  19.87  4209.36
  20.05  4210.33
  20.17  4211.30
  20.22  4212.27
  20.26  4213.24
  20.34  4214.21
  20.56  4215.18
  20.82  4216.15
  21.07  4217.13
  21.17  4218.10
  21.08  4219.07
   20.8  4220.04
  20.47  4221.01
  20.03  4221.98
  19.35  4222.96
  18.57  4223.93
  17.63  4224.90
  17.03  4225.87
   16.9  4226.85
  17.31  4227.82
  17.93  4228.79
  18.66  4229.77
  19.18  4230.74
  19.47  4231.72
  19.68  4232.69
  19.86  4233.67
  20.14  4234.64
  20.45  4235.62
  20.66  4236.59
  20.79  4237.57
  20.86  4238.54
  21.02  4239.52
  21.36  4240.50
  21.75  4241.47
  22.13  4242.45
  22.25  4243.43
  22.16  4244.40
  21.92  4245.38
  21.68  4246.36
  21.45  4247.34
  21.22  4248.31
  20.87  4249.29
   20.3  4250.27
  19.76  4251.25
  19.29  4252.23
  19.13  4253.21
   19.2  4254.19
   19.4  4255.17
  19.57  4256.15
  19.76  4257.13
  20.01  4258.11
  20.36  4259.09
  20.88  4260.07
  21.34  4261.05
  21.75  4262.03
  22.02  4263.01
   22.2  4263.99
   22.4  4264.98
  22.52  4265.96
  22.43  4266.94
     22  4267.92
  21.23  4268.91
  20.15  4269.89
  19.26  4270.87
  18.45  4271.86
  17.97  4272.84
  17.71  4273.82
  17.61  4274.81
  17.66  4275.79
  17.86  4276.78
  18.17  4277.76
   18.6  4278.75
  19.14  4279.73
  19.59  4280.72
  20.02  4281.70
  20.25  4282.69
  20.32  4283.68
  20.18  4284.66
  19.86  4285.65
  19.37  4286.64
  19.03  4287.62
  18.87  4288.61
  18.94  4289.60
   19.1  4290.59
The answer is 0.11 mag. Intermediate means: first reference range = 19.7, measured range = 17.9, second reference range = 20.2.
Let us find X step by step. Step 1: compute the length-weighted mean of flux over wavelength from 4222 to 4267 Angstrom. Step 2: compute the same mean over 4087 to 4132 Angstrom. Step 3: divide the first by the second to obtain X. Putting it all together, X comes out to 1.04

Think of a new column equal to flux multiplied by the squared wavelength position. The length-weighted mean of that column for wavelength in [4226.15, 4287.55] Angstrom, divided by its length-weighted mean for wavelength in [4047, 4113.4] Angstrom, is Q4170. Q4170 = 1.17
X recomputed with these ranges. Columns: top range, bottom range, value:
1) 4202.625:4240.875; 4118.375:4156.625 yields 1.09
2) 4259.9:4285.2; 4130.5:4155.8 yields 1.12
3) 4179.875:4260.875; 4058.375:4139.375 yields 1.02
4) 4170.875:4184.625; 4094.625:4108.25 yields 0.99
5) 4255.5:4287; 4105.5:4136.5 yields 1.04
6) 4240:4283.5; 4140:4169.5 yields 1.16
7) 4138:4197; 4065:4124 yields 0.93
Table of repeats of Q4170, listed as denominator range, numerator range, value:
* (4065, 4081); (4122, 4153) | 1.07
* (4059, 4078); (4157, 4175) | 1.09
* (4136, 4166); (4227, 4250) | 1.21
